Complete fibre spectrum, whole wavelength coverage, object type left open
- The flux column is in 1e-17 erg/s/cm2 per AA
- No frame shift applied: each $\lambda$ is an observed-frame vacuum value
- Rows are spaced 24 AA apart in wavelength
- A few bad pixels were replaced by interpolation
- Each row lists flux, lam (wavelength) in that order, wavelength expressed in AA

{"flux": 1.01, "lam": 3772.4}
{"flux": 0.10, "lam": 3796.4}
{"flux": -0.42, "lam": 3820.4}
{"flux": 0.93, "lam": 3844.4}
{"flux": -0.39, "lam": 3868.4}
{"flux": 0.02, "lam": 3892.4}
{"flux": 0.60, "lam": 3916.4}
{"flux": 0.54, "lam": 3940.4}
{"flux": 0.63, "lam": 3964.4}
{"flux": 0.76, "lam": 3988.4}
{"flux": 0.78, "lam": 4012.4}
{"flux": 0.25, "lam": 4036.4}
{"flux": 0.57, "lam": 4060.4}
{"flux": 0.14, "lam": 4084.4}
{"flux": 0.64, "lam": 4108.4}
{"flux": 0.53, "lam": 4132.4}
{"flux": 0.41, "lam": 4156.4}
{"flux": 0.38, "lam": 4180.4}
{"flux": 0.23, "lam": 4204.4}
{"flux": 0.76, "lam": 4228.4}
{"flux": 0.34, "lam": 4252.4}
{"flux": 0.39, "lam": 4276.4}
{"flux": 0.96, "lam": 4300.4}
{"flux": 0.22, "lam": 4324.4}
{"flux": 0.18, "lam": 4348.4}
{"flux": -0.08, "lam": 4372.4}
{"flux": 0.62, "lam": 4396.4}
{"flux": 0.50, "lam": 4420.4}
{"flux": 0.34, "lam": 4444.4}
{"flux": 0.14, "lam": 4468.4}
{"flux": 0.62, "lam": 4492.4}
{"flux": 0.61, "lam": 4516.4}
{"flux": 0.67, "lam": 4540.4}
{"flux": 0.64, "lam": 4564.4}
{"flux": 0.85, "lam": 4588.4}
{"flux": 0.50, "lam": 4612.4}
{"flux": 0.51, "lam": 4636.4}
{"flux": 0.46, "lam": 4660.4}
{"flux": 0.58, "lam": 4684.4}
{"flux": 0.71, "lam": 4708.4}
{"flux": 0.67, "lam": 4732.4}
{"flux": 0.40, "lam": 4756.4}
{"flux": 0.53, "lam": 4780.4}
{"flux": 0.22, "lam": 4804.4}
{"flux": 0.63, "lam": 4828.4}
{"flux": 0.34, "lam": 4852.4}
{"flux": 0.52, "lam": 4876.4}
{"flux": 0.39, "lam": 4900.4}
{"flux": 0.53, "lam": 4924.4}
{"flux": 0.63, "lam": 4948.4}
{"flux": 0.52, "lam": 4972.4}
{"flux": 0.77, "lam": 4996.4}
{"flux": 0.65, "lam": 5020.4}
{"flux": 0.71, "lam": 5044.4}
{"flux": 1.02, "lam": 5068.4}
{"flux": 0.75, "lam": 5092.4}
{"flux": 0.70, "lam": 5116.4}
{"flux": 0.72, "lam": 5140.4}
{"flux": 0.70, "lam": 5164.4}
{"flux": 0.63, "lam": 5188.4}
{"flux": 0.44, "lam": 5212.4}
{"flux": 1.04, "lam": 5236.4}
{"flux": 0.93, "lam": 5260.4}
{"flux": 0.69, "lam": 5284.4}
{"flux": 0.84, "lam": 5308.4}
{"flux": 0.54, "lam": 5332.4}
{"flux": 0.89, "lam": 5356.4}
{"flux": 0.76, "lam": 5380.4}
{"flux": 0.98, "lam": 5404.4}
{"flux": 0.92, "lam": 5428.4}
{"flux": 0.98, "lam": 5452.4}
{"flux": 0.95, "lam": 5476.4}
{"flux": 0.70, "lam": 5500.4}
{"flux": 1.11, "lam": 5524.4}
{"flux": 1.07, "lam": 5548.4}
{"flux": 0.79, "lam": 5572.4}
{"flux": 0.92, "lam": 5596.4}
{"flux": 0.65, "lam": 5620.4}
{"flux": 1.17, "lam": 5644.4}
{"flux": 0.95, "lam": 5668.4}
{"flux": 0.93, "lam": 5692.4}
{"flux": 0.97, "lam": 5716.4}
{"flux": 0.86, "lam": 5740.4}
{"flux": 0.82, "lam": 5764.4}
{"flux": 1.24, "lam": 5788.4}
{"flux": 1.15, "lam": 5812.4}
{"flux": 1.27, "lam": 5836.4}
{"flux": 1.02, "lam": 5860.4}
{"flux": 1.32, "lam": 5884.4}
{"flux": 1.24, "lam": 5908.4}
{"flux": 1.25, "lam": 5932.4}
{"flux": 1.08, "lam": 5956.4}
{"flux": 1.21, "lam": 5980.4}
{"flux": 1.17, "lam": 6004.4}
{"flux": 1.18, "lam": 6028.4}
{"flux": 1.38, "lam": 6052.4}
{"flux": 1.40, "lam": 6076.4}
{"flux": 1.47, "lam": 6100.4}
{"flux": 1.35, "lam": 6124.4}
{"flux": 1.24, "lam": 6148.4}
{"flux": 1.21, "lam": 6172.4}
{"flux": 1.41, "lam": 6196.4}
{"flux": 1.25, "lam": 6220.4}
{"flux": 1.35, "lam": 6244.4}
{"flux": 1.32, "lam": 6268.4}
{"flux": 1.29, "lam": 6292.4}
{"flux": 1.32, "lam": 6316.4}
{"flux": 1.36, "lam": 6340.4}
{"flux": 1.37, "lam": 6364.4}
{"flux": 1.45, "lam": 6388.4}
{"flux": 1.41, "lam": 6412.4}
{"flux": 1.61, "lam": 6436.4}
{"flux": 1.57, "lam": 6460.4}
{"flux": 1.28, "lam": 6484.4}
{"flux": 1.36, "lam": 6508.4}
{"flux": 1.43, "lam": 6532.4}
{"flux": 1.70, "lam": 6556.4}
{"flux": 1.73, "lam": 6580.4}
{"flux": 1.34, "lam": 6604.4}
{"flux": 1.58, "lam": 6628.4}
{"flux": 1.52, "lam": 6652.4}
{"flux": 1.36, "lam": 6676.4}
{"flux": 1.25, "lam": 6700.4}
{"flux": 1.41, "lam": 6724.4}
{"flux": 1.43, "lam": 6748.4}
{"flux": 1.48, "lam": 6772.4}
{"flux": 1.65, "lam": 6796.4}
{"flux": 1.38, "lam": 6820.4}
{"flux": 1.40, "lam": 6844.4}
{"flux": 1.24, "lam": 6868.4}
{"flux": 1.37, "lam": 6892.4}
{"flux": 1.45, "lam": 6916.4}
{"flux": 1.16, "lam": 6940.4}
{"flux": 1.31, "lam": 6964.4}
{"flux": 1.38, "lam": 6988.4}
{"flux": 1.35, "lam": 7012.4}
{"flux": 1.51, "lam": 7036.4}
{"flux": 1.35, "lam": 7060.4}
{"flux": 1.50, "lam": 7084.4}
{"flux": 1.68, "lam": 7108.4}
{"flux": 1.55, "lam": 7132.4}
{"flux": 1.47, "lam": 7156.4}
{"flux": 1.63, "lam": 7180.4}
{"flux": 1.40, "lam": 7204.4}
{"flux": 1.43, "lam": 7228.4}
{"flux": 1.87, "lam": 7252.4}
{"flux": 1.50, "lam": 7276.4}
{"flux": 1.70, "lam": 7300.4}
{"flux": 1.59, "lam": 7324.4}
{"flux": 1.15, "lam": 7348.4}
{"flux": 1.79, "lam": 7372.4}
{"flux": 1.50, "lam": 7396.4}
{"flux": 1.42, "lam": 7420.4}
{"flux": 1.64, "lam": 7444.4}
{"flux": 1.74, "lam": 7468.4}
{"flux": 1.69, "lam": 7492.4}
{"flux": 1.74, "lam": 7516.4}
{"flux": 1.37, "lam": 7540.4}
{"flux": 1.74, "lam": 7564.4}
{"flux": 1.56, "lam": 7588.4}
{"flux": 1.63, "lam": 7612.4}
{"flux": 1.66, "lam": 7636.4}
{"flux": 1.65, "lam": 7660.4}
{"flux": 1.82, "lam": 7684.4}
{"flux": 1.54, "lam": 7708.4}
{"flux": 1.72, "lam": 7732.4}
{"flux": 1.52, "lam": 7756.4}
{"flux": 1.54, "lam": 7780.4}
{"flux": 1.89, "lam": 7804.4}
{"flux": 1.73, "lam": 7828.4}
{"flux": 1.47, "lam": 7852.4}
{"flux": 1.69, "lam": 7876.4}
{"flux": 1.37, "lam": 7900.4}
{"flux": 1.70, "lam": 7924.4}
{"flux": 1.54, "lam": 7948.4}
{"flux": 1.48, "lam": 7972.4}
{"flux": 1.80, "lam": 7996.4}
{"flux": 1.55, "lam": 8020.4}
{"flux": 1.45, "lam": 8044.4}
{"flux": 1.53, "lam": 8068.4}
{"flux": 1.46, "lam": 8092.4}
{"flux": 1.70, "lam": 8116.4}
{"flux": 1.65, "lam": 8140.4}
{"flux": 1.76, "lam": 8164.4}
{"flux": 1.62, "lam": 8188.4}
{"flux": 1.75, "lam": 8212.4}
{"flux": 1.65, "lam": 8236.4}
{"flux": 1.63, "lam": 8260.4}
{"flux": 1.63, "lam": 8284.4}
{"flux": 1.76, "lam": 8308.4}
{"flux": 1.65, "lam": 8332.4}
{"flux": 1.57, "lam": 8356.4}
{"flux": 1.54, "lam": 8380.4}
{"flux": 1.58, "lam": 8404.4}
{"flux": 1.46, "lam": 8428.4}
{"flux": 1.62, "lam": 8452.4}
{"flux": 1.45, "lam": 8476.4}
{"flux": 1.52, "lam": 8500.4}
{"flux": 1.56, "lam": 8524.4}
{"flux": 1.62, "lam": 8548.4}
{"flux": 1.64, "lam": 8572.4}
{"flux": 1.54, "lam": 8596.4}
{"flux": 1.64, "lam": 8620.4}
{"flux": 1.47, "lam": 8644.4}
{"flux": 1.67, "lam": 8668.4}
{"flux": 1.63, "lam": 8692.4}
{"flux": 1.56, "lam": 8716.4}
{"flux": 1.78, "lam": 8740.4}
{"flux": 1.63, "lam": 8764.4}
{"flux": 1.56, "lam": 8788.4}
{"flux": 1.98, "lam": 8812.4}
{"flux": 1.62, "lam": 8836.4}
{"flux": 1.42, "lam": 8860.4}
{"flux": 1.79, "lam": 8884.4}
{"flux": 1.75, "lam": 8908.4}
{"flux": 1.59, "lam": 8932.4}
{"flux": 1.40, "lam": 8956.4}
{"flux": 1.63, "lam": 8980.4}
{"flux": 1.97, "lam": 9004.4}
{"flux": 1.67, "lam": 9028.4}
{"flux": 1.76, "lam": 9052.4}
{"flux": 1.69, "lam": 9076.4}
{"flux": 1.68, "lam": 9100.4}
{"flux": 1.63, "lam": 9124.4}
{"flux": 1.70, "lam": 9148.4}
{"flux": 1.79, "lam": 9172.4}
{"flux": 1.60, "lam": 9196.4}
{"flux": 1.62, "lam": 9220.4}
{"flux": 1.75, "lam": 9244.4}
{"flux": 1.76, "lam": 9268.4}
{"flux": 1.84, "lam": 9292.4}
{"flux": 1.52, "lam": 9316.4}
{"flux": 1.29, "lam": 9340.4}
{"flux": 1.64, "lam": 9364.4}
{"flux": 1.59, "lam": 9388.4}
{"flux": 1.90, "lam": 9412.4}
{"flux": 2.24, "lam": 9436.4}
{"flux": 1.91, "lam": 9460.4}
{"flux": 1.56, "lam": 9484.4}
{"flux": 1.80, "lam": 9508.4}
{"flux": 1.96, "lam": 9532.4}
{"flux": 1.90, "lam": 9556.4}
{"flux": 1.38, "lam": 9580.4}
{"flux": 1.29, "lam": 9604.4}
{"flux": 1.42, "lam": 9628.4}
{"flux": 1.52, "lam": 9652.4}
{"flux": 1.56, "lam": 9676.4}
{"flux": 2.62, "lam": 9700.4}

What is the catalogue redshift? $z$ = 0.34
